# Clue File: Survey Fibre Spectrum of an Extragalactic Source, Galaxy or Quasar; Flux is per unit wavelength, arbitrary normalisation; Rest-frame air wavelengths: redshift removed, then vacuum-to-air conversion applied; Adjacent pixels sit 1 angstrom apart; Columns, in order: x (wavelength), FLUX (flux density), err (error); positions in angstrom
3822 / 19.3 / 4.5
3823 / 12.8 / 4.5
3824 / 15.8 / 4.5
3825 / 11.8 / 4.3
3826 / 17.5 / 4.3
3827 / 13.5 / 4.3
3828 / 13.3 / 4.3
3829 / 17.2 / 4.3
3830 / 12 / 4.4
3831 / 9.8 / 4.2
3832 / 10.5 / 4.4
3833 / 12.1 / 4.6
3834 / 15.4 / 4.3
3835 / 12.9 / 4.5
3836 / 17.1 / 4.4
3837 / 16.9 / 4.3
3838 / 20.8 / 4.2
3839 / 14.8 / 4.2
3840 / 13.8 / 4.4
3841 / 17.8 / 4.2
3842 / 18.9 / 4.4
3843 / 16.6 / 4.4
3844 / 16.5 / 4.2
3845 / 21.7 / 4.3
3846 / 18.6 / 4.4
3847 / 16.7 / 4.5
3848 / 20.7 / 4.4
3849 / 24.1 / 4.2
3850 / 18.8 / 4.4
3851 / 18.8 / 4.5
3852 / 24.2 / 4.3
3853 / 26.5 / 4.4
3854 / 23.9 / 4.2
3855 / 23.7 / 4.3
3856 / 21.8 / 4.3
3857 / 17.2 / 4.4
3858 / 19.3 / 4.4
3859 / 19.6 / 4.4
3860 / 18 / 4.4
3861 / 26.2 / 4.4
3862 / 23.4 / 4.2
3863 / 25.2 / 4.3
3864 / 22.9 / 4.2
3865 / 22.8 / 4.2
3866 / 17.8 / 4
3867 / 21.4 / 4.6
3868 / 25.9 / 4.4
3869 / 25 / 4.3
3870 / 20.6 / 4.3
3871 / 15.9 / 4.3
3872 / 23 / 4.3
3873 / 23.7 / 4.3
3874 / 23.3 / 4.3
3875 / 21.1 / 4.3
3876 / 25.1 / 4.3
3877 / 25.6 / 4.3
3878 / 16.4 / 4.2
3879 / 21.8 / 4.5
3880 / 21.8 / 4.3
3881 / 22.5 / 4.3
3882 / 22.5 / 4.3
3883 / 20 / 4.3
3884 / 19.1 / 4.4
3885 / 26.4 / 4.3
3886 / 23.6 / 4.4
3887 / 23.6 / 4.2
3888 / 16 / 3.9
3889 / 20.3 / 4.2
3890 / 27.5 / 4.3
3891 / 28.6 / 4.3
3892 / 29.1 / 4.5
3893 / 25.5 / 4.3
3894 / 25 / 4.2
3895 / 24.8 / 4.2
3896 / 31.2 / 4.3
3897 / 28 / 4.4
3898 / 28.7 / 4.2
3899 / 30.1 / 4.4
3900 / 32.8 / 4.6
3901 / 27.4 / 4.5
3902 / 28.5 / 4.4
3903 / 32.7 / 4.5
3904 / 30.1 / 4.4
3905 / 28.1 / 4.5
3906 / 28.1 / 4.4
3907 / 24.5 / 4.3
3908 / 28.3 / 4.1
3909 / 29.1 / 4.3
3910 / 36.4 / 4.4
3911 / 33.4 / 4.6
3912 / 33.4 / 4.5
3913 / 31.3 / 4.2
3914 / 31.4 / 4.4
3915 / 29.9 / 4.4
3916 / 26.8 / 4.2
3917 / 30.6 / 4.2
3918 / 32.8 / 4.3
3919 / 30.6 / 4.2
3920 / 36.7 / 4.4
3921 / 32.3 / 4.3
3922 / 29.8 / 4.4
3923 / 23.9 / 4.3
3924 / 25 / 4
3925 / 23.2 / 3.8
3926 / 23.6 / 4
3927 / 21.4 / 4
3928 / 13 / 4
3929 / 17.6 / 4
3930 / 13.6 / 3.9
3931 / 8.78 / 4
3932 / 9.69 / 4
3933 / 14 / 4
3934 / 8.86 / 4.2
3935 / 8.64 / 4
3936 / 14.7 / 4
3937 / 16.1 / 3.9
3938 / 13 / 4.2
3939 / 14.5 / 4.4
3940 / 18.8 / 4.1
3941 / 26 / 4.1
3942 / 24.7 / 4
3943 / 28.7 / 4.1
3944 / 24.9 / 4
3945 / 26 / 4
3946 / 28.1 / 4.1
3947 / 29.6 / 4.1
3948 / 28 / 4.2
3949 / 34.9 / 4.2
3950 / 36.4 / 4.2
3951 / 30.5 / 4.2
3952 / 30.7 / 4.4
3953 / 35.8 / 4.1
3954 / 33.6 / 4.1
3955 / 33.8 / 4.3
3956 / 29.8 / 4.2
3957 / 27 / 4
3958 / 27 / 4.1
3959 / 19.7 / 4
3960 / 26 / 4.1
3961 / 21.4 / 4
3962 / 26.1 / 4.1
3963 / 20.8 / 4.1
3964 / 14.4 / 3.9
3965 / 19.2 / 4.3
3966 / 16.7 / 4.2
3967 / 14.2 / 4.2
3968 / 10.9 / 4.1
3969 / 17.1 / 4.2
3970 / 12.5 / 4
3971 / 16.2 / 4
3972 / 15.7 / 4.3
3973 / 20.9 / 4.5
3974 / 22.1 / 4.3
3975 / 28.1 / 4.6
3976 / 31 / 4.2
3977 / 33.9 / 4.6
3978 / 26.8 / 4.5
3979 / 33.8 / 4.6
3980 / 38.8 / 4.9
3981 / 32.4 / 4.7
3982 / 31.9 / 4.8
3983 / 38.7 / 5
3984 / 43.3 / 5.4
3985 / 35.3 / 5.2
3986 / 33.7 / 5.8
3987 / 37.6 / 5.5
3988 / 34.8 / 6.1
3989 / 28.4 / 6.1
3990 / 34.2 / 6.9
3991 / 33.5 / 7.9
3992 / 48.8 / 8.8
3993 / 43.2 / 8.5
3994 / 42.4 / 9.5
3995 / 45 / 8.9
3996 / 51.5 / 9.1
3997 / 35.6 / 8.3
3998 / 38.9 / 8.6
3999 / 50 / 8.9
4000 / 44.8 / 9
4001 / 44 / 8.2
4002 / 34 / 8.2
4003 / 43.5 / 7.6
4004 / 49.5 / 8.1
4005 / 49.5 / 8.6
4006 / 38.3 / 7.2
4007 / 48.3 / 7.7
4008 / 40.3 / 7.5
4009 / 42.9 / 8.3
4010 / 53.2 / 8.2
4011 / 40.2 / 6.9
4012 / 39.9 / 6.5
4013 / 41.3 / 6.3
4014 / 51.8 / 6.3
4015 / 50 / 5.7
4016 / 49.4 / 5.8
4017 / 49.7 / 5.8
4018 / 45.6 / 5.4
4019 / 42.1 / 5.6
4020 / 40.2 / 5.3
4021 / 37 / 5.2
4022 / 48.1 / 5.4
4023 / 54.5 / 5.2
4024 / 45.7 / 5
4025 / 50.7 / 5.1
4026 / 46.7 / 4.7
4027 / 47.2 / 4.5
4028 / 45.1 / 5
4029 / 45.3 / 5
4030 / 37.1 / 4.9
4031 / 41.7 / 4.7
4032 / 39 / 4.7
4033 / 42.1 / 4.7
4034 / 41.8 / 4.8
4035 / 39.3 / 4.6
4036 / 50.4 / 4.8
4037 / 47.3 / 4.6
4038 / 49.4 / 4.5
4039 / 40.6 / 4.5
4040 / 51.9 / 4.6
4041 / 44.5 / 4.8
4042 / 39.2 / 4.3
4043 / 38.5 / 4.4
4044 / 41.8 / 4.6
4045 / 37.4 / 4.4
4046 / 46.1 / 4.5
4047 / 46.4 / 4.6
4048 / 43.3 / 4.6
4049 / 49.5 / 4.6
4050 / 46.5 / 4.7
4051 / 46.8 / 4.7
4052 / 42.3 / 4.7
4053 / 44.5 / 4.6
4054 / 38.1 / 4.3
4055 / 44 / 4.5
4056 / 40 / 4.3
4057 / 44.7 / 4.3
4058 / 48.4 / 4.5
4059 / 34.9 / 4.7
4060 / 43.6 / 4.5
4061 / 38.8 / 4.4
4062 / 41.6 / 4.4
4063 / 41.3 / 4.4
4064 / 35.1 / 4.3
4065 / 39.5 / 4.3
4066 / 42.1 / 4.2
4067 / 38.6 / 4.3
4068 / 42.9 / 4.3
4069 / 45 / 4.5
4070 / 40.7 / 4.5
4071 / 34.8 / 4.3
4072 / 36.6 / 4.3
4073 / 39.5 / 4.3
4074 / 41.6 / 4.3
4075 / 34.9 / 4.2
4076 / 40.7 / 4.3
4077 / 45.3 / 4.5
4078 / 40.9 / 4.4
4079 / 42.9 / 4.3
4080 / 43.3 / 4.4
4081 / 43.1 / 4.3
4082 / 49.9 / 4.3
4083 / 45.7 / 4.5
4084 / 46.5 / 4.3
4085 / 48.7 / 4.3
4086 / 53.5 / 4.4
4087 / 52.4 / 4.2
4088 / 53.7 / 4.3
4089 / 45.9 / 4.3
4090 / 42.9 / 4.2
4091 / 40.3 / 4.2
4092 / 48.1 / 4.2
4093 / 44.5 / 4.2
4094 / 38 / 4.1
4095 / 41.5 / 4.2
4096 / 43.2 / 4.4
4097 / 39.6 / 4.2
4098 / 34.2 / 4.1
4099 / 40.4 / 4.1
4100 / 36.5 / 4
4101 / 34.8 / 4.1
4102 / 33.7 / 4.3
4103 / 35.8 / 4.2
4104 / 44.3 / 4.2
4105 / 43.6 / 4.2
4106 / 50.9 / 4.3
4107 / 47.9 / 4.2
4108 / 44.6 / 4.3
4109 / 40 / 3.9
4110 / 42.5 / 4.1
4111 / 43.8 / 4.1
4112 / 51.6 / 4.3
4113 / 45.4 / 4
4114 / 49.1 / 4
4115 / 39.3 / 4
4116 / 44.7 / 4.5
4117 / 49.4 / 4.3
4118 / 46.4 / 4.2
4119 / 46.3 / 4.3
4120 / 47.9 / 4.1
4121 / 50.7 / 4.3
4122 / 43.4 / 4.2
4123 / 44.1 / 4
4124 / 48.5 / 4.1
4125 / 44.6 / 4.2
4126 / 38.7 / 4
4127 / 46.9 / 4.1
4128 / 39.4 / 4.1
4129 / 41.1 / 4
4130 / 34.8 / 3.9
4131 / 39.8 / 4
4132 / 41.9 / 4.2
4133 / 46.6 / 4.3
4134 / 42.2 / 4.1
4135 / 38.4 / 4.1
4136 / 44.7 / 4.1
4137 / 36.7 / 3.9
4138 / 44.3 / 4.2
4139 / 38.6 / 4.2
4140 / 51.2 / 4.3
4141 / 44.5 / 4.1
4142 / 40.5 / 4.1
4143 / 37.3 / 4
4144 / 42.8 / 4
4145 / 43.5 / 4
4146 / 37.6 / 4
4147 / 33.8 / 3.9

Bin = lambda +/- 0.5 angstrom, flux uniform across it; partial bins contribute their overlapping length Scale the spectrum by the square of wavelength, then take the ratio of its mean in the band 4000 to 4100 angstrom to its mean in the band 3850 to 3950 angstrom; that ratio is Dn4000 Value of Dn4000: 1.95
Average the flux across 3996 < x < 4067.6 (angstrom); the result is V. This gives 43.7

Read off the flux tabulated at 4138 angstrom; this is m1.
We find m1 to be 44.3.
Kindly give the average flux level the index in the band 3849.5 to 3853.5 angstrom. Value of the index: 22.1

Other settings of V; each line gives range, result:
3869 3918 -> 26.2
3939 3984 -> 26.1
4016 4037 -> 44.7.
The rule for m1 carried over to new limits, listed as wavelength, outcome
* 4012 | 39.9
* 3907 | 24.5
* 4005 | 49.5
